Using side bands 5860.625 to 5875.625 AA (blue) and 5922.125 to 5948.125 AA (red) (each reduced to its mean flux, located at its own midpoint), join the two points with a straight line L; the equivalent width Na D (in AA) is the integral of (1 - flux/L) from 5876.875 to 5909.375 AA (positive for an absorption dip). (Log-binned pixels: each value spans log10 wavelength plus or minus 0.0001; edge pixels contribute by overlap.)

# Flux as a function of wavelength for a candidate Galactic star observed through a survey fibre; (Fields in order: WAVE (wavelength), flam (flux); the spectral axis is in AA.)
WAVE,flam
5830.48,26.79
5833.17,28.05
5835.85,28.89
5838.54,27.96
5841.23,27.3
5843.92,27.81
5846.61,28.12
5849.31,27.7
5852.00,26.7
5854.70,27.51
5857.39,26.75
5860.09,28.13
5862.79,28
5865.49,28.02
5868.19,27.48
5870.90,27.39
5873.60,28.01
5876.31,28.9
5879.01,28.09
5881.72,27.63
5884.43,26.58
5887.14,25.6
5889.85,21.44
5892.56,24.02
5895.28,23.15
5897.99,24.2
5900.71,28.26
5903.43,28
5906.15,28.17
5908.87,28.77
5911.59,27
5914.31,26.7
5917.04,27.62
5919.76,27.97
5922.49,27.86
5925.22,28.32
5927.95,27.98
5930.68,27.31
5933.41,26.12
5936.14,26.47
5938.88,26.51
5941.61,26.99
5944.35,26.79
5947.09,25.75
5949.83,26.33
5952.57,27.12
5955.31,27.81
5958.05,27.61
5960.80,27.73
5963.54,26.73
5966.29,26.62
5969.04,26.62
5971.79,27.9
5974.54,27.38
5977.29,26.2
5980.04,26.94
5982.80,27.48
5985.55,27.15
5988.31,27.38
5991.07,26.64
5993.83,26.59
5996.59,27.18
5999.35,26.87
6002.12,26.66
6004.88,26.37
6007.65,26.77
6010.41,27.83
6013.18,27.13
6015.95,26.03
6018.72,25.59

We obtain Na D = 1.6 AA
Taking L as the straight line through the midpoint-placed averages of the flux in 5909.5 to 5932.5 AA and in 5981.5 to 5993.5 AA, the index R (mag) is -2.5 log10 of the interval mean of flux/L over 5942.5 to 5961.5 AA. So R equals 0.02 mag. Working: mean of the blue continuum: 27.6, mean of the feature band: 27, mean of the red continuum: 27.1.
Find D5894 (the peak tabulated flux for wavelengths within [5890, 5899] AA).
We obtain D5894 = 24.2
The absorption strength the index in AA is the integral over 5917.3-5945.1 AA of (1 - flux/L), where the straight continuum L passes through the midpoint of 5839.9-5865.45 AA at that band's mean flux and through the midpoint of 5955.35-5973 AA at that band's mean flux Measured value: 0.1 AA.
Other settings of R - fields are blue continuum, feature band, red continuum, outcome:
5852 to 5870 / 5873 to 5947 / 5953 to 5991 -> 0.024 mag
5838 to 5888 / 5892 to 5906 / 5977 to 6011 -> 0.064 mag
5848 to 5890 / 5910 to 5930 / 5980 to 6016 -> -0.019 mag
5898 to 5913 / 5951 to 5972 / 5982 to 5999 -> 0.002 mag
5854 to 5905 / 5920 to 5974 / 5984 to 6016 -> -0.011 mag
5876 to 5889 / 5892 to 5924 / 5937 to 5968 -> 0.004 mag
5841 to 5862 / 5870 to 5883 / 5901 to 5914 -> -0.013 mag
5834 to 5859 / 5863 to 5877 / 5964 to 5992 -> -0.014 mag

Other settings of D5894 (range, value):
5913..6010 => 28.32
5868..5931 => 28.9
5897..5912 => 28.77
